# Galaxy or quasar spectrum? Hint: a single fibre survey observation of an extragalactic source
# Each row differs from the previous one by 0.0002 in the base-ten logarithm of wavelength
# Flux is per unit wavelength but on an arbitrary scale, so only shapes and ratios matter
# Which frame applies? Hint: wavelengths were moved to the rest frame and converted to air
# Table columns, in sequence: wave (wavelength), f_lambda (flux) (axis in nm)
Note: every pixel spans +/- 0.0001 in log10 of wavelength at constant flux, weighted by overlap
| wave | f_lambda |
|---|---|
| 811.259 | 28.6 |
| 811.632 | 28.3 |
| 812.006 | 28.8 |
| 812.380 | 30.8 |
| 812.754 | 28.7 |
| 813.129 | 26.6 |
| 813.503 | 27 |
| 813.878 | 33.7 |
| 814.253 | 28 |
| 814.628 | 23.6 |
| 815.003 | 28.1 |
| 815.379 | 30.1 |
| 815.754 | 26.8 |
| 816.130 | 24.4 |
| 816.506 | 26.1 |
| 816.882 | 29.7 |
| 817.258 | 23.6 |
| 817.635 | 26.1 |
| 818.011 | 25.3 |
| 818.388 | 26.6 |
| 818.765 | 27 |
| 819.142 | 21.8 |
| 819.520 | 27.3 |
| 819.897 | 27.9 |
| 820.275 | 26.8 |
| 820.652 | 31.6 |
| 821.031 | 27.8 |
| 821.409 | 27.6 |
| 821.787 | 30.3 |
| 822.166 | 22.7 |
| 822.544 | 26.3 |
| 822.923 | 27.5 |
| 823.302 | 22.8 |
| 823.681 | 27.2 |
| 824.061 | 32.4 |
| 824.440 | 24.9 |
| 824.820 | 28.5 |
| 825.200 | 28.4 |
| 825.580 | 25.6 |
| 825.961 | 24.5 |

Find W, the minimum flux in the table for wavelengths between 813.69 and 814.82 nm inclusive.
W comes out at 23.6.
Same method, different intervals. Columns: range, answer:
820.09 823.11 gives 22.7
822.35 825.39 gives 22.8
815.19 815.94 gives 26.8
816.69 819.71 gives 21.8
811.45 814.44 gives 26.6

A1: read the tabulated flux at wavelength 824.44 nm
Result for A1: 24.9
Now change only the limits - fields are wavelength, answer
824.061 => 32.4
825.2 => 28.4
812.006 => 28.8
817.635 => 26.1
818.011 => 25.3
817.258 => 23.6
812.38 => 30.8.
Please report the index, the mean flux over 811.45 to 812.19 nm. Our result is 28.5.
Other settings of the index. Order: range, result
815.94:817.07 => 26.7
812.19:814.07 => 29.4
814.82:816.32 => 27.3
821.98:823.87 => 25.3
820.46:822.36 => 28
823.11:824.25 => 27.5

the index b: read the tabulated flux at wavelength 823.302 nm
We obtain 22.8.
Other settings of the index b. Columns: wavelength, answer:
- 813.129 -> 26.6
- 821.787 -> 30.3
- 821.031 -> 27.8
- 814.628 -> 23.6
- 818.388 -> 26.6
